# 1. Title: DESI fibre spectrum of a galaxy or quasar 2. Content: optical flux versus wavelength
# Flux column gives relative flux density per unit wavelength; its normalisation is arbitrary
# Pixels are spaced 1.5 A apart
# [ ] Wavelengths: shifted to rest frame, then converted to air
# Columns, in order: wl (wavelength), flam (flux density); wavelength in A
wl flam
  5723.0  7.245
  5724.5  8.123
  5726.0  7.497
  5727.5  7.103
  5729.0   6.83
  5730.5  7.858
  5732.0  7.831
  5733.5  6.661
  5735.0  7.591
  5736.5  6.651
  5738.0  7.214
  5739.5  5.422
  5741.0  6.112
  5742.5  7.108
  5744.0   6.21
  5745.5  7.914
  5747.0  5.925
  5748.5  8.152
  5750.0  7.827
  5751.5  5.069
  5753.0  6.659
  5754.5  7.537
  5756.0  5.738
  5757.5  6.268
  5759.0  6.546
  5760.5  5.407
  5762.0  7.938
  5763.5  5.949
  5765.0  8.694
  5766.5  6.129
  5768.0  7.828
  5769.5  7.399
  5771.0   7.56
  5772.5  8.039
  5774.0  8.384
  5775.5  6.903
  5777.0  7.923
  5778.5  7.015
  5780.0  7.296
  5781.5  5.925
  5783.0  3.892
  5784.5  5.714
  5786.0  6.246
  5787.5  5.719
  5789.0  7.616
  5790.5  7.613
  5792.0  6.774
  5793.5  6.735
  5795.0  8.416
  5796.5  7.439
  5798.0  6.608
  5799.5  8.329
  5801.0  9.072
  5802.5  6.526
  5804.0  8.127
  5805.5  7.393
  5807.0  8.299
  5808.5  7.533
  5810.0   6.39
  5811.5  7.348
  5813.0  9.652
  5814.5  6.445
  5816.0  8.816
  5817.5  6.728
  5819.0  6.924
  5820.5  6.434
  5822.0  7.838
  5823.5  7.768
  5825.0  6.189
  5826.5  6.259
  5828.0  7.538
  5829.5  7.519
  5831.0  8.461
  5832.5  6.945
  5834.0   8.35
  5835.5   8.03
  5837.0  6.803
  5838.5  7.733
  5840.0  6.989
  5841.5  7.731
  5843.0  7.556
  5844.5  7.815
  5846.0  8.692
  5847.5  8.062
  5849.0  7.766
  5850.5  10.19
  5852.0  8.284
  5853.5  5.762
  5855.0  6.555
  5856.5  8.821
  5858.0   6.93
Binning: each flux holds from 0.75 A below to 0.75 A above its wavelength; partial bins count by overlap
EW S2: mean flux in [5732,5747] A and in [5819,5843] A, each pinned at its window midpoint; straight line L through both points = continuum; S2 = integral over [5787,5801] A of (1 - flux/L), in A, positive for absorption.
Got -0.5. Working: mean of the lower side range 6.78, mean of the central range 7.37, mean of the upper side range 7.36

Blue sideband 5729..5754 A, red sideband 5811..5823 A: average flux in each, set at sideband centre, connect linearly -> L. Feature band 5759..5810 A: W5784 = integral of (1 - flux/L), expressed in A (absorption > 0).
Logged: 0.8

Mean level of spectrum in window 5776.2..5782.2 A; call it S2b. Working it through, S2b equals 7.05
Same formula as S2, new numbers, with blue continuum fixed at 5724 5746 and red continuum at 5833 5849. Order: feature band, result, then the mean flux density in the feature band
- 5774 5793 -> 1.9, 6.63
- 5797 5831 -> 0.5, 7.46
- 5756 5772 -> 0.7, 6.93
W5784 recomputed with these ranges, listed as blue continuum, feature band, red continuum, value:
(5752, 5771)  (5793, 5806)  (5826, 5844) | -0.8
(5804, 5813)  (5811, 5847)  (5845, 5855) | 1.3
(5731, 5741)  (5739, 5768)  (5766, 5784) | 1.0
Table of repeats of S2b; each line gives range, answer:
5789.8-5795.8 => 7.38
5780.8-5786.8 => 5.44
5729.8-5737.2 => 7.32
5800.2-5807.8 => 7.88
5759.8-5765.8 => 7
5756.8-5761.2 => 6.08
